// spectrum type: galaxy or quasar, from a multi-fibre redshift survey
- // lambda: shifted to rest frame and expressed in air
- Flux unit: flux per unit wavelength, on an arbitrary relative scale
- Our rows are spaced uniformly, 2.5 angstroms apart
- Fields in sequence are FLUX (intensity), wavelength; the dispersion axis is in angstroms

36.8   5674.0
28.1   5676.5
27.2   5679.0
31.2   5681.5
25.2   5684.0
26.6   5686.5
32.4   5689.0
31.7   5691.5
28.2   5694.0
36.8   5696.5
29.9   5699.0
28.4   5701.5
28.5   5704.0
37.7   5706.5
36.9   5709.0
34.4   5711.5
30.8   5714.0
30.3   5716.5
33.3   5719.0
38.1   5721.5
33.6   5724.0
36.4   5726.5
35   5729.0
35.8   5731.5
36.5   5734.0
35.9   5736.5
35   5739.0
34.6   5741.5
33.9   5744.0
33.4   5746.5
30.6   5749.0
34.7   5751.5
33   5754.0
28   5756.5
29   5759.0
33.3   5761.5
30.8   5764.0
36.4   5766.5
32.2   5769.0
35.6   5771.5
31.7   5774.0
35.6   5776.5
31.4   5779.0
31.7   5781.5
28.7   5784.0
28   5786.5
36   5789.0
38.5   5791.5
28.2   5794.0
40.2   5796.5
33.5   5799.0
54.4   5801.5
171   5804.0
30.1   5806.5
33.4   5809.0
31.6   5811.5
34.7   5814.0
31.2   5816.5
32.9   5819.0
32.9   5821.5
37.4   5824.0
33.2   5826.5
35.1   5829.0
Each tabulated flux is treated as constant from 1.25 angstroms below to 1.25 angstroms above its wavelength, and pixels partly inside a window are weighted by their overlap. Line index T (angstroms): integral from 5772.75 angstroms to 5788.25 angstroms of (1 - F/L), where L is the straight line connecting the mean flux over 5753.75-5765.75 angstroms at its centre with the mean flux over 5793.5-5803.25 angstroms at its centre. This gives 3.1 angstroms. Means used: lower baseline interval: 30.9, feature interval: 31.3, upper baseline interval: 46.7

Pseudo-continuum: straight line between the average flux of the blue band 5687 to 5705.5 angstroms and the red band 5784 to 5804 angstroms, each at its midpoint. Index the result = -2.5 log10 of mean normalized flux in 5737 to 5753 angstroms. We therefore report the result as 0.120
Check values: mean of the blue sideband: 30.8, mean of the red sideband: 44.8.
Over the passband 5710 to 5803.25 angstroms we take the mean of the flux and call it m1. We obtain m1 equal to 34.8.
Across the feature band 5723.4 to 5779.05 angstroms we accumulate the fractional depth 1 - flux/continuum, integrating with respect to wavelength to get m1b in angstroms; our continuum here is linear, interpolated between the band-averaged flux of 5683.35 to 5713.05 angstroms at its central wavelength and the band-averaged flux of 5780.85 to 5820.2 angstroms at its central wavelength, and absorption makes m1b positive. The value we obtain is 5.5 angstroms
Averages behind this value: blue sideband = 31.5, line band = 33.6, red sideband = 42.9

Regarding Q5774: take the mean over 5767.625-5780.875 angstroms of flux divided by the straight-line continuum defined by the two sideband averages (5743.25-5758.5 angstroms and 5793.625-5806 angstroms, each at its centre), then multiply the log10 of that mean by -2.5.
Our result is 0.40 mag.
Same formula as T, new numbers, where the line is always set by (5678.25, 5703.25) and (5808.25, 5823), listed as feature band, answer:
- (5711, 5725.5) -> -1.4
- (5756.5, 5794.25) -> -0.7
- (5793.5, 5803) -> -3.2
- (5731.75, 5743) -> -1.7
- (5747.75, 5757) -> -0.2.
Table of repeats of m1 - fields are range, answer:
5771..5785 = 32.3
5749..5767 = 31.9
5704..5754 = 34.4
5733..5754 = 34.2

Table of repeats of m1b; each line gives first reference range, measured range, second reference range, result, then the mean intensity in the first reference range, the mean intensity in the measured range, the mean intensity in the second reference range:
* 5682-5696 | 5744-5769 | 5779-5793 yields -0.6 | 29.4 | 32.2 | 32.4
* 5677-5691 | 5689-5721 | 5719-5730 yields -0.2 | 28.7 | 32.4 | 35.5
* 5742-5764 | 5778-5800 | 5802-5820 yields 5.8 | 32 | 32.9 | 52.5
